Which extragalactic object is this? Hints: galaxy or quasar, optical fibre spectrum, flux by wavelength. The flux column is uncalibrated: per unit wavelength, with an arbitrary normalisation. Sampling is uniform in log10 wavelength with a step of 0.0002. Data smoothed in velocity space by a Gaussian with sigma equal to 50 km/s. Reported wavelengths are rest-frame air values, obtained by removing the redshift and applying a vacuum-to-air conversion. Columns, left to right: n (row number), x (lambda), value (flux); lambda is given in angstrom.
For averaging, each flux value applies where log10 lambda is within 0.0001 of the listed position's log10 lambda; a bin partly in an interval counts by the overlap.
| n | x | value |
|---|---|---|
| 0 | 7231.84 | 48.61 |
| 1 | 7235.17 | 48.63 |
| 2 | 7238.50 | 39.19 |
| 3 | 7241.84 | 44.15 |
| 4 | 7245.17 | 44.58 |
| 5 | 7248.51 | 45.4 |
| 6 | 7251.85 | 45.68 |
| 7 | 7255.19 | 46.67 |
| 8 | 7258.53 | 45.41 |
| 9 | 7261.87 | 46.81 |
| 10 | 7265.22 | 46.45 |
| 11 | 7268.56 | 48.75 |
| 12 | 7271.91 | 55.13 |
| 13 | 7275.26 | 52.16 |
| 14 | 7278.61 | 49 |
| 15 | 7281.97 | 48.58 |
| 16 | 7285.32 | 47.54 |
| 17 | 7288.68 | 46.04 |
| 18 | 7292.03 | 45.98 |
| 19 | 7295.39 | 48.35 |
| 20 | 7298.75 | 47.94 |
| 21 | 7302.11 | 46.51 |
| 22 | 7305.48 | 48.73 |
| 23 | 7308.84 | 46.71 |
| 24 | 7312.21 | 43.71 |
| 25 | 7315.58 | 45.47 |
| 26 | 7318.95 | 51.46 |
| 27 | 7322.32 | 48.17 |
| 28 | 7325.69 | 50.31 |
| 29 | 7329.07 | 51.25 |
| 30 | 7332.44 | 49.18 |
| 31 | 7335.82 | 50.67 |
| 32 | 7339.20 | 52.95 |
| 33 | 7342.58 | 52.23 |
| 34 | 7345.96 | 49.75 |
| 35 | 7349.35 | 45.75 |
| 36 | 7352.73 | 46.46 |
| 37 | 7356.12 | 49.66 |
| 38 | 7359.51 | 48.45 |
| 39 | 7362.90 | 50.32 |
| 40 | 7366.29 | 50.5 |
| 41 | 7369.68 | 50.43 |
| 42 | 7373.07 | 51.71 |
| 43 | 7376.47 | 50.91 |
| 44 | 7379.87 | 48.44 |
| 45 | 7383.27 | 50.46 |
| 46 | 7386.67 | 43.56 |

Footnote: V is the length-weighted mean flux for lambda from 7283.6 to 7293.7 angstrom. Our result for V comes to 46.6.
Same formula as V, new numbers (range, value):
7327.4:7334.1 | 50.3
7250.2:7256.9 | 46.2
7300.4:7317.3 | 46.2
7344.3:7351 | 47.7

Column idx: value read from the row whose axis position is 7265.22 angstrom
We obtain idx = 46.45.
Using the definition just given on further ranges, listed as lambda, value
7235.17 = 48.63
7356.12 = 49.66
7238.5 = 39.19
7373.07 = 51.71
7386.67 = 43.56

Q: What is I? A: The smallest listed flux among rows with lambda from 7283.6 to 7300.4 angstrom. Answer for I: 45.98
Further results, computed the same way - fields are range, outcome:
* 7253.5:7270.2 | 45.41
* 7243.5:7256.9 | 44.58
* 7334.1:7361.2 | 45.75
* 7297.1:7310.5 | 46.51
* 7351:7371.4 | 46.46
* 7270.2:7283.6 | 48.58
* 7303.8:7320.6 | 43.71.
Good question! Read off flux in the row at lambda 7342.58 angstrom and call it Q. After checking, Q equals 52.23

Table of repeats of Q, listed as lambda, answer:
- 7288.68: 46.04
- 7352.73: 46.46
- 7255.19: 46.67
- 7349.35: 45.75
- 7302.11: 46.51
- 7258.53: 45.41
